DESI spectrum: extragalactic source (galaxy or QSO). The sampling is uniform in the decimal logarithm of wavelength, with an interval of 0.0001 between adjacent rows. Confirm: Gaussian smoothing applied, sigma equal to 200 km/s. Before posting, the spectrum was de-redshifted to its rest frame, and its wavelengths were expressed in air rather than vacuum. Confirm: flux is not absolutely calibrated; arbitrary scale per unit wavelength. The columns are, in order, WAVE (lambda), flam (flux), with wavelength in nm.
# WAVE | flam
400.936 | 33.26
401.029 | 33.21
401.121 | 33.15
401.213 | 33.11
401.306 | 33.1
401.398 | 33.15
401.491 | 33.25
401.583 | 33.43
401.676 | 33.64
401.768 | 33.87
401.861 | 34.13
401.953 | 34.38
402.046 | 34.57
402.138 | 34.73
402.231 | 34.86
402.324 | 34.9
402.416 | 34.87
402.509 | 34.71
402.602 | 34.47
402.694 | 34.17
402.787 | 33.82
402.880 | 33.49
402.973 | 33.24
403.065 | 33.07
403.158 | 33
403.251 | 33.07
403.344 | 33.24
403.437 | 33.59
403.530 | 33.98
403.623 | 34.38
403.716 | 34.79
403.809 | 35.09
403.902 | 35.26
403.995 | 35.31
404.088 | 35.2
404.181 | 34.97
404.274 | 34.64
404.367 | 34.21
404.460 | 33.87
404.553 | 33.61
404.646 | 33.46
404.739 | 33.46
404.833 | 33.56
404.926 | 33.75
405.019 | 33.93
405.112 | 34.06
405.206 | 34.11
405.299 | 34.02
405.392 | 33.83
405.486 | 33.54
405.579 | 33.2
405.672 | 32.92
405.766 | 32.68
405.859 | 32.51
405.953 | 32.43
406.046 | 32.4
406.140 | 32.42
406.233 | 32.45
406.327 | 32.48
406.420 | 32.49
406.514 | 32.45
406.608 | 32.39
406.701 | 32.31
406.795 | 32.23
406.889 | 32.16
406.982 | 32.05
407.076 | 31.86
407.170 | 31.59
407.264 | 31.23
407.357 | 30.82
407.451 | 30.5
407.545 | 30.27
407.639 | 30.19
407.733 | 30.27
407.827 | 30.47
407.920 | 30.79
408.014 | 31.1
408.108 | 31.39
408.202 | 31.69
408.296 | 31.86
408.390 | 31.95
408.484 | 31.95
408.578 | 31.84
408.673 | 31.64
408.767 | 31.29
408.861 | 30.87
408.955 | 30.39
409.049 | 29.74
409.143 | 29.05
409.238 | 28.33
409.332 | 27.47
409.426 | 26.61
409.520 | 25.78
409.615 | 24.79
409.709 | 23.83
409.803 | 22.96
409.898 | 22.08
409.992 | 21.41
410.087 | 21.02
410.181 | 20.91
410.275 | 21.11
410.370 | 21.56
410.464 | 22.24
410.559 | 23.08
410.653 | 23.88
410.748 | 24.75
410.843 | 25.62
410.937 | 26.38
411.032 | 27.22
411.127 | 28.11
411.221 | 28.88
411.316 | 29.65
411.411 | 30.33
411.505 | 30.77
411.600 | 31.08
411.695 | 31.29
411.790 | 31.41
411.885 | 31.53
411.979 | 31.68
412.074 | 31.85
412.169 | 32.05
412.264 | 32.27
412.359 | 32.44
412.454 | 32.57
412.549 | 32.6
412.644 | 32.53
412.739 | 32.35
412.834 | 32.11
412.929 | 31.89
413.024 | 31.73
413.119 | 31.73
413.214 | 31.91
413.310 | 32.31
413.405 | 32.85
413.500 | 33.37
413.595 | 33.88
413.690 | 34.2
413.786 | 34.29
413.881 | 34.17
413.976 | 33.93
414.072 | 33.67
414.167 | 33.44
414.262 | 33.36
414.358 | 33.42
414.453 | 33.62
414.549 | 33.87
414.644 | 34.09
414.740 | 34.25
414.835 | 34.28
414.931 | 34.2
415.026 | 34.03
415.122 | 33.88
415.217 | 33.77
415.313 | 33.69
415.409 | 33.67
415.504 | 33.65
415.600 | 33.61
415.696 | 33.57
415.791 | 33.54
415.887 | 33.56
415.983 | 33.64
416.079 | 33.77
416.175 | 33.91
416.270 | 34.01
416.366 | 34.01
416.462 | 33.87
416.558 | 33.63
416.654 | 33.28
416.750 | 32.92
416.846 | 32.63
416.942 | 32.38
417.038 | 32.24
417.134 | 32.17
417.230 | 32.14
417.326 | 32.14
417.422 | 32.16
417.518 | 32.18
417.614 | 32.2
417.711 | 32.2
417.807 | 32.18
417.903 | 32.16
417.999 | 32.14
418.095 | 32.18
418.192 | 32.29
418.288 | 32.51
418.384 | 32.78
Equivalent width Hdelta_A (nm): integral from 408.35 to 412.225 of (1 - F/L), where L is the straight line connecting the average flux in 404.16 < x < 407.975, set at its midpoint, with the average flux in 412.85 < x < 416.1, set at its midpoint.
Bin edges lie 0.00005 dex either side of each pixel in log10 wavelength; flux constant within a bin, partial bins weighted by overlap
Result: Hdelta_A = 0.65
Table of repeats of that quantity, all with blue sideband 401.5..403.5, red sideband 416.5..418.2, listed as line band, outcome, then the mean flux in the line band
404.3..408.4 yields 0.14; 32.4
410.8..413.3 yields 0.16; 30.9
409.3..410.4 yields 0.33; 23.3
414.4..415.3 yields -0.04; 34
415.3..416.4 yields -0.04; 33.7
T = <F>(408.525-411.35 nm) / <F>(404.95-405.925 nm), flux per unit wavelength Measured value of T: 0.78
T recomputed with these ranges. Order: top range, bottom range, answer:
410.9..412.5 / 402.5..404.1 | 0.90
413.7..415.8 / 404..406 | 1.00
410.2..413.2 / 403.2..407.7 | 0.88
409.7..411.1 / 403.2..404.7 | 0.68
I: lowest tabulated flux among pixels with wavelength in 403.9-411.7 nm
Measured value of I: 20.91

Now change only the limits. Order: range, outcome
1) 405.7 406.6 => 32.4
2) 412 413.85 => 31.73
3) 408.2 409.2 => 29.05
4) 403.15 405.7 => 32.92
